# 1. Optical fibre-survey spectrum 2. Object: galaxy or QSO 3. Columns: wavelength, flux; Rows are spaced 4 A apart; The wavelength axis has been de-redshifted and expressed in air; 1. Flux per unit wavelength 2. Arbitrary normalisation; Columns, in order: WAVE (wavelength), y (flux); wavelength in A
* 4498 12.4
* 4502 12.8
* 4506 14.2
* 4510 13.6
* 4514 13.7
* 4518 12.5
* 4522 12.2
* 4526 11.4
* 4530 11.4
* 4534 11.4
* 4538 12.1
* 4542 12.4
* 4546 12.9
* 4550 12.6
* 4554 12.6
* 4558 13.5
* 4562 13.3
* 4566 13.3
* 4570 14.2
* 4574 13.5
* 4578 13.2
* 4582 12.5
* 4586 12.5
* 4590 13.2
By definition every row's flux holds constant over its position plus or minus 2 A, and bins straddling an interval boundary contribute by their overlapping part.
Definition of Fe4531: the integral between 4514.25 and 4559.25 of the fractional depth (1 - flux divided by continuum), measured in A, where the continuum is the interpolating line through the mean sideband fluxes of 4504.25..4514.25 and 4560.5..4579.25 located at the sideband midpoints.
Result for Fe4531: 4.6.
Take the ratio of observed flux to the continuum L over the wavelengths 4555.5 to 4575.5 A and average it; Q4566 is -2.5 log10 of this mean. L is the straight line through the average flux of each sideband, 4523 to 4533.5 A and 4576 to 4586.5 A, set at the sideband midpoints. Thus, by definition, -0.10 mag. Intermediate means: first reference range 11.5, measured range 13.5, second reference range 12.8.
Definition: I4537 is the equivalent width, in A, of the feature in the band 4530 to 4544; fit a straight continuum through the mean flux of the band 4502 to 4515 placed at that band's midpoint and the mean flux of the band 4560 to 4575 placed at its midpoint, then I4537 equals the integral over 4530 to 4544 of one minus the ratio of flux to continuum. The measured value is 1.8 A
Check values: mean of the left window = 13.7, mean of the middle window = 11.9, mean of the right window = 13.6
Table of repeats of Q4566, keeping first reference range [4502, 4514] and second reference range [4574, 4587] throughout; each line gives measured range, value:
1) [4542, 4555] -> 0.05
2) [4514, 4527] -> 0.10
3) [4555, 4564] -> -0.02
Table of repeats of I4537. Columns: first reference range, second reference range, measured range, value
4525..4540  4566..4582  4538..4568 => -0.9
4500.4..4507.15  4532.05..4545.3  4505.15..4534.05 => 0.6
